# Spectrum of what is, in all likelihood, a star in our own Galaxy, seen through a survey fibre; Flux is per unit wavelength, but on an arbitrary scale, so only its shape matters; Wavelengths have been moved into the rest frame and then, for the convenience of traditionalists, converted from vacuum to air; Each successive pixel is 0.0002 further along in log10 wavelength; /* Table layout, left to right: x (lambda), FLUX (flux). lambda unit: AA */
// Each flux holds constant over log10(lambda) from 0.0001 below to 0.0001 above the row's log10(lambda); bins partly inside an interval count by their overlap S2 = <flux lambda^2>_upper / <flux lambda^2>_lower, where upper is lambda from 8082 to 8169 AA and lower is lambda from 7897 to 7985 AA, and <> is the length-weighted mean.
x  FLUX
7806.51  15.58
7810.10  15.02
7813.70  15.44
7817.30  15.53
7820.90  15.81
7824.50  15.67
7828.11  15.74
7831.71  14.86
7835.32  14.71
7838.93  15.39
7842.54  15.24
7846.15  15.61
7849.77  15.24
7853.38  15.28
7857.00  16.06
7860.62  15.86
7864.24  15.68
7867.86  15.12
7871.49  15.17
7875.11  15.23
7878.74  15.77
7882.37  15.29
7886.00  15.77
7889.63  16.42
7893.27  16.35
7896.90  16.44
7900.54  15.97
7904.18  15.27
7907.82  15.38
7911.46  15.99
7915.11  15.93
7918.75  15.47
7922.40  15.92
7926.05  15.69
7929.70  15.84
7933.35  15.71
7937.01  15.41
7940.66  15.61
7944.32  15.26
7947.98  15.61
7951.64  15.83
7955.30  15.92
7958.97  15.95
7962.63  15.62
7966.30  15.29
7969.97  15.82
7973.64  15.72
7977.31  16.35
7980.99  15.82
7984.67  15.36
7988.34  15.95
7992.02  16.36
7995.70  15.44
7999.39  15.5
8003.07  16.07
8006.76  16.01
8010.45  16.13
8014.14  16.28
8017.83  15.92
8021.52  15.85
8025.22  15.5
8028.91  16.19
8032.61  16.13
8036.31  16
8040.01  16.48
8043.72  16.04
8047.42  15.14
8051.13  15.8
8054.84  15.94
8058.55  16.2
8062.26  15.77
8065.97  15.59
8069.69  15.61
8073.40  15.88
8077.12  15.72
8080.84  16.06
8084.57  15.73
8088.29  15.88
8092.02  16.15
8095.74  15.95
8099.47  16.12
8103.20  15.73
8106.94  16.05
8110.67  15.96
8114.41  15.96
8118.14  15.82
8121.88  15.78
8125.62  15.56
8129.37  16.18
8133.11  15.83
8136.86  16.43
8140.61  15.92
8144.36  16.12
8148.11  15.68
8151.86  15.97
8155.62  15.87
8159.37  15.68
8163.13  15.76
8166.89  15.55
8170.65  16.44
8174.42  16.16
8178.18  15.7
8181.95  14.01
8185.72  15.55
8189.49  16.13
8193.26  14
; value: 1.06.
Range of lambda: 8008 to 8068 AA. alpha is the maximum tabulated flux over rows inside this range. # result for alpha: 16.48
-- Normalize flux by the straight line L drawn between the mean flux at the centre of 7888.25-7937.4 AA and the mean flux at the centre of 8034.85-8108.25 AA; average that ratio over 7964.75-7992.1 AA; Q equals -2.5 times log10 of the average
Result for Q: 0.004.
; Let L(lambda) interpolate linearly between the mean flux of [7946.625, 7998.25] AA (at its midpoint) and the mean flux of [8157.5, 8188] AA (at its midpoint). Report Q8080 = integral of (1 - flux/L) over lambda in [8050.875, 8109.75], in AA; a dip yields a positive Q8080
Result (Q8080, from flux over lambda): -0.7 AA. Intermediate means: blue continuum 15.8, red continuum 15.6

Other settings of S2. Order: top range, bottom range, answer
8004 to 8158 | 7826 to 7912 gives 1.08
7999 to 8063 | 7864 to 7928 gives 1.05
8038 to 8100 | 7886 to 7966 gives 1.04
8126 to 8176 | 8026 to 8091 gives 1.03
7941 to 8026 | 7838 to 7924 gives 1.04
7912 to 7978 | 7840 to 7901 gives 1.02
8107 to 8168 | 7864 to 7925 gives 1.07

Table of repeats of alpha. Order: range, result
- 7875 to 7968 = 16.44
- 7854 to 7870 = 16.06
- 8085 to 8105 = 16.15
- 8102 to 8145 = 16.43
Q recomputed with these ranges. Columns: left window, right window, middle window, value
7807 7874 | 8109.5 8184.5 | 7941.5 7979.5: -0.01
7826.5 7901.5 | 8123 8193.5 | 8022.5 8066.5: -0.02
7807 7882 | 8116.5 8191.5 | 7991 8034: -0.02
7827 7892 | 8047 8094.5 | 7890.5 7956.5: -0.01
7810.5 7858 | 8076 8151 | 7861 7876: 0.01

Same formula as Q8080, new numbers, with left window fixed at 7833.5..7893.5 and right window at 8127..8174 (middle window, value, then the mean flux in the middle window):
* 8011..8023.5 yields -0.2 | 16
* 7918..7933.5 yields -0.1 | 15.7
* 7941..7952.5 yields 0.1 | 15.5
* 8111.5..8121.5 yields 0.0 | 15.9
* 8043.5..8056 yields 0.1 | 15.7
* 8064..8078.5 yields 0.1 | 15.7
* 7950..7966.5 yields -0.1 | 15.8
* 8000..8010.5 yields -0.2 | 16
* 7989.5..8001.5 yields -0.1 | 15.8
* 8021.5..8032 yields -0.1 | 15.9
